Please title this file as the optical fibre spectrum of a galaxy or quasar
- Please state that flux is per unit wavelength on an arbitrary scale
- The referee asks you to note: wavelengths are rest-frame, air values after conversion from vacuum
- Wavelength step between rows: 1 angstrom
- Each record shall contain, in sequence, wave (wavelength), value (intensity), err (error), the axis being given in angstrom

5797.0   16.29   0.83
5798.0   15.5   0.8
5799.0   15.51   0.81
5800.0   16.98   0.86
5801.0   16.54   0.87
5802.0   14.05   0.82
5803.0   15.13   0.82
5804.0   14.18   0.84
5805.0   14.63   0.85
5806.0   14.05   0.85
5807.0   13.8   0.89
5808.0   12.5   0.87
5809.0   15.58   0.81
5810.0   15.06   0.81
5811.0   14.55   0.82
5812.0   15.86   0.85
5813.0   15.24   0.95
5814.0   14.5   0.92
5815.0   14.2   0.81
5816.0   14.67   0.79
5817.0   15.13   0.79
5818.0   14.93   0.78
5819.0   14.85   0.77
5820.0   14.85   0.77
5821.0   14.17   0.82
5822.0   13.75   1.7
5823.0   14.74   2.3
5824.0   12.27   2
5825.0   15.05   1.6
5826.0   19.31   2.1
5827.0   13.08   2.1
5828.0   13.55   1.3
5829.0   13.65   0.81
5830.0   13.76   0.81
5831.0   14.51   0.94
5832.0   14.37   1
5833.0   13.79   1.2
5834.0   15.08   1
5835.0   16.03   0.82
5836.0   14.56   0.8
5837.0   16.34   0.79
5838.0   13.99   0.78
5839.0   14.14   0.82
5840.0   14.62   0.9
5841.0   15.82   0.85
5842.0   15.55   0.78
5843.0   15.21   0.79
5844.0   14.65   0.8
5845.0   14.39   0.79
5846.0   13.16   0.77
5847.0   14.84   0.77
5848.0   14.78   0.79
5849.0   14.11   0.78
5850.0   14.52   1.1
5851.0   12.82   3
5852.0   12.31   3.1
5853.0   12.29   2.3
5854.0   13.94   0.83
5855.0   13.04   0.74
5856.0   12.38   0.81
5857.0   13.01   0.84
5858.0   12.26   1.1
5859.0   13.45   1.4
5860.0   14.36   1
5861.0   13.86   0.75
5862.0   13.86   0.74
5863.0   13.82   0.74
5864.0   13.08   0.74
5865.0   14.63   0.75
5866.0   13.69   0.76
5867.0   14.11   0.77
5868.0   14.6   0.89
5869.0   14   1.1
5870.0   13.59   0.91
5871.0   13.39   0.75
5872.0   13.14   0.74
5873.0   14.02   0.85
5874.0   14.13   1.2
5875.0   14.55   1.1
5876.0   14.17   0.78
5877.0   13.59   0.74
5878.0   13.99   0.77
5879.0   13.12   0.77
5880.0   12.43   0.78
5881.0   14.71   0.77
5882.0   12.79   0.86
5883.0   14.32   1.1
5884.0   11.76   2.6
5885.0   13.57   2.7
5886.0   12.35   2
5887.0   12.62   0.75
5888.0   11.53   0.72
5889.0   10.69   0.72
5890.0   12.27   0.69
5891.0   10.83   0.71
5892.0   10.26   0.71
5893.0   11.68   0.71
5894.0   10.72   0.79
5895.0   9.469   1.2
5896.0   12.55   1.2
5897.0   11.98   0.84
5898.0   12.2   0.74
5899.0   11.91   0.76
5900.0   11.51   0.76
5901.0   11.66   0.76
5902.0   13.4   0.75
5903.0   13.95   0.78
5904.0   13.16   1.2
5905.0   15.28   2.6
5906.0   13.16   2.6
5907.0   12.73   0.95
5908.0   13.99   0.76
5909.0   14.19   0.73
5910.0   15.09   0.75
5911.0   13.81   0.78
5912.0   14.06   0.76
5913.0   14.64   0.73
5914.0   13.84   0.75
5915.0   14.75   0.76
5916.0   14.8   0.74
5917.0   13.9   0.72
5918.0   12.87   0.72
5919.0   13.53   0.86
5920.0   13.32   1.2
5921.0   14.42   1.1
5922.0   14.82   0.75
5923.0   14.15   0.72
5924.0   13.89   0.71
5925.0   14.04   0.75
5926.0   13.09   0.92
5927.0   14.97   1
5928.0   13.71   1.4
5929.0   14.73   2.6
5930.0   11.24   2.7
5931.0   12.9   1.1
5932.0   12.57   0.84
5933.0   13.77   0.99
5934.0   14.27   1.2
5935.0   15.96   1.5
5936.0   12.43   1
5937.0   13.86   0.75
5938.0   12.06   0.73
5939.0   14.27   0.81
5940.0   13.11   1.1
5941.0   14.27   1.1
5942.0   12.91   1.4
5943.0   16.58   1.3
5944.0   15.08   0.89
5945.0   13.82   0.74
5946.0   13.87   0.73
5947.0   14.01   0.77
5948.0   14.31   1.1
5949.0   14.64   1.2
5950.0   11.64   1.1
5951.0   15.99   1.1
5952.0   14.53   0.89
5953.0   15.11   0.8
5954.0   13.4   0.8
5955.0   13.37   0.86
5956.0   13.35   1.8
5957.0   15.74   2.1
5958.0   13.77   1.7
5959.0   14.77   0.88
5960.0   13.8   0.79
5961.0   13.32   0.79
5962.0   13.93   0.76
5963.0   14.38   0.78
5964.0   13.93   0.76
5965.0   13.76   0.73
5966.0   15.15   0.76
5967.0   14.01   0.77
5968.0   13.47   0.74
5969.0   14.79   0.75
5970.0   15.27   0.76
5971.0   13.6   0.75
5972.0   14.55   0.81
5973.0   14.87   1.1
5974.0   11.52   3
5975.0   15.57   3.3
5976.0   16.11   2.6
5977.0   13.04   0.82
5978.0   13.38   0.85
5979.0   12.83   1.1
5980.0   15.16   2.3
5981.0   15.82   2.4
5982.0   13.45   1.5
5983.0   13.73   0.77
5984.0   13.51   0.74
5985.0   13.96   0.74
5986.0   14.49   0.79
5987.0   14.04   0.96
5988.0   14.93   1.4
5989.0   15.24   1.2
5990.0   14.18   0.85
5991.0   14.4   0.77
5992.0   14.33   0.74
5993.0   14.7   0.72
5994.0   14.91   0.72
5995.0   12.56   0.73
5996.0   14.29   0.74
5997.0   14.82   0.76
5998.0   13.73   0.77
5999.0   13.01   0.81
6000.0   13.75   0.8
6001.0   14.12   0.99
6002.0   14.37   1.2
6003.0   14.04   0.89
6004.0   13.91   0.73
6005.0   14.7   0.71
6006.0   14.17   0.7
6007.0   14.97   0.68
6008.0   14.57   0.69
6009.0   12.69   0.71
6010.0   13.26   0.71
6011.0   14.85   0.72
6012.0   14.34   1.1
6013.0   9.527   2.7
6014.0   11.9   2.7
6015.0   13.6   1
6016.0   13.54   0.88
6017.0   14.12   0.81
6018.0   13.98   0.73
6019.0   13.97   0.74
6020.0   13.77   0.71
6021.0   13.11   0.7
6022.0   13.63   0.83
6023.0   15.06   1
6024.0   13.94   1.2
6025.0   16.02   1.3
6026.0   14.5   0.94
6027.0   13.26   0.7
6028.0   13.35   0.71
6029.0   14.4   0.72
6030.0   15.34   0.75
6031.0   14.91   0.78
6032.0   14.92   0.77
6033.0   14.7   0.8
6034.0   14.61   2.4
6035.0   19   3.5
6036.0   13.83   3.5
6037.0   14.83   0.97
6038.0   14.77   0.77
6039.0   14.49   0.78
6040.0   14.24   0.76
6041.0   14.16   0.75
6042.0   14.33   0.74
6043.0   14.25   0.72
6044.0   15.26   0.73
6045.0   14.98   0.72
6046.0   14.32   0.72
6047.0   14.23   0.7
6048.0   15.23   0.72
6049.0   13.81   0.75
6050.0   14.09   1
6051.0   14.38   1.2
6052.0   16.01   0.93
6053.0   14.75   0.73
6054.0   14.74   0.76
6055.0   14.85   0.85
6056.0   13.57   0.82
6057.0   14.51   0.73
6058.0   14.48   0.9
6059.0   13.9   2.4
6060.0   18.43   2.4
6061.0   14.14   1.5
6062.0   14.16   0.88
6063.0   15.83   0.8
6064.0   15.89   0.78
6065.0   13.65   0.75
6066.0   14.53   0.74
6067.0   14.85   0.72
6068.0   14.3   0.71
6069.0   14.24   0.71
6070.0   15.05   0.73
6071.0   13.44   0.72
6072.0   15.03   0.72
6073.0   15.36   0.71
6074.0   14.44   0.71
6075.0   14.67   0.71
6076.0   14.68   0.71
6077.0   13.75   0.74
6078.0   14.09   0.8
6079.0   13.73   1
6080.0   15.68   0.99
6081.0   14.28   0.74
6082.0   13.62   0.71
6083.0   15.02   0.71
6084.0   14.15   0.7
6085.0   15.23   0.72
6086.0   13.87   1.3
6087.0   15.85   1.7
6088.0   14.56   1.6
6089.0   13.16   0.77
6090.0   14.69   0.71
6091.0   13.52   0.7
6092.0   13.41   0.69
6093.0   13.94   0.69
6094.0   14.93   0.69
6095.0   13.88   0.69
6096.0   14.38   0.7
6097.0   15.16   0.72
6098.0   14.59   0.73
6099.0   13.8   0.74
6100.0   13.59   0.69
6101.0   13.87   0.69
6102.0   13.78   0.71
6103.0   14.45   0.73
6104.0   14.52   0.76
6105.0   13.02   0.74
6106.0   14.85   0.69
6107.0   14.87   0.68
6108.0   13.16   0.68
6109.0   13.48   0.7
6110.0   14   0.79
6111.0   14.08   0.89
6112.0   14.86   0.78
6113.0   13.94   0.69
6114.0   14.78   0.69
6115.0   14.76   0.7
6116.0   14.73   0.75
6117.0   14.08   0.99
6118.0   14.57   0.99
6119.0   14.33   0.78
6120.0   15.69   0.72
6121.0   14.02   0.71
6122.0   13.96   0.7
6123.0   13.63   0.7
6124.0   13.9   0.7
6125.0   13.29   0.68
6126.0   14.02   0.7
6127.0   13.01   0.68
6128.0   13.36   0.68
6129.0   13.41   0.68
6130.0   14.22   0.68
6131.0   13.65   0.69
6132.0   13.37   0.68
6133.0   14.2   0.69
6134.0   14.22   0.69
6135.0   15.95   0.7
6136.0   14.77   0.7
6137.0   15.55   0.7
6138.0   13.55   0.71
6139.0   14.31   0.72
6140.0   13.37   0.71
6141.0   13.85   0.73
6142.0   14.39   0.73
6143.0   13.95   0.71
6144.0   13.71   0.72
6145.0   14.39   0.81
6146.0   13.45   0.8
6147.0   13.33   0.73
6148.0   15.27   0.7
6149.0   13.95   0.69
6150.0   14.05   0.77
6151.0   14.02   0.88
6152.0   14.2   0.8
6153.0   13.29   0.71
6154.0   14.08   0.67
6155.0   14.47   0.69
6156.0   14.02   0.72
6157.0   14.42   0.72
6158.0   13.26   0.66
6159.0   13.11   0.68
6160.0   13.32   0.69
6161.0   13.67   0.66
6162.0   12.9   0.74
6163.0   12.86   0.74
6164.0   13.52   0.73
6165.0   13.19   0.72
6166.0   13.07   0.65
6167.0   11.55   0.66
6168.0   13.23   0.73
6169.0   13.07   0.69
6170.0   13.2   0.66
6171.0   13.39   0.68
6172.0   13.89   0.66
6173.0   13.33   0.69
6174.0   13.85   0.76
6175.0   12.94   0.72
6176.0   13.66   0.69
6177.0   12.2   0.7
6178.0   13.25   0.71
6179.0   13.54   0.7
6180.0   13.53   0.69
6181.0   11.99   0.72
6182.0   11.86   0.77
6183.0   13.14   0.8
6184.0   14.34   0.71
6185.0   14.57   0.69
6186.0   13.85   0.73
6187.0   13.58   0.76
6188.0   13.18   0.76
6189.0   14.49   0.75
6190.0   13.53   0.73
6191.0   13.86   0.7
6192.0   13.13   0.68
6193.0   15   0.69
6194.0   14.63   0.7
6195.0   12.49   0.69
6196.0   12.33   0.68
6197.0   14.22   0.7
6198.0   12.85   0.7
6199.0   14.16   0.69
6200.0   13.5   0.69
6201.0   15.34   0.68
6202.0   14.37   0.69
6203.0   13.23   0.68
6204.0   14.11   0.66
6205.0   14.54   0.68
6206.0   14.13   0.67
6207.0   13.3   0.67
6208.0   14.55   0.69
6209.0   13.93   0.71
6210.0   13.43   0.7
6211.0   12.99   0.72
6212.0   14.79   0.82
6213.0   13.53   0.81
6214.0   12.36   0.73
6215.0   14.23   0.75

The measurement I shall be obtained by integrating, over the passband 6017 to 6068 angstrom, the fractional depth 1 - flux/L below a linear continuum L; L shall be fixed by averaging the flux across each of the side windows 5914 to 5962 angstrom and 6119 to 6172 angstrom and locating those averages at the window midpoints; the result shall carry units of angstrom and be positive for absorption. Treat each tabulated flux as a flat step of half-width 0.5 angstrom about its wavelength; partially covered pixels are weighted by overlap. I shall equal -2.8 angstrom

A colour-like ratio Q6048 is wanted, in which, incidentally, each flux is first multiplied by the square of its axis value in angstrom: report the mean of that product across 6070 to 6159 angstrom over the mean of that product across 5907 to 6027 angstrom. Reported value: 1.06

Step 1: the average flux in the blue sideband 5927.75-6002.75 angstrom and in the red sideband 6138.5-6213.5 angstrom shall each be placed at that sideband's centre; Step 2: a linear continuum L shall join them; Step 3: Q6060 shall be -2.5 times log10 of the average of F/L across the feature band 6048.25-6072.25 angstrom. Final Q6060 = -0.06 mag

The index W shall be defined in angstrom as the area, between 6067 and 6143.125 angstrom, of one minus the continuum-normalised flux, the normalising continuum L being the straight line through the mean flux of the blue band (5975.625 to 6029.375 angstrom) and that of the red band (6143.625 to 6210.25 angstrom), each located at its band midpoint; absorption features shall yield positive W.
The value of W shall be -2.6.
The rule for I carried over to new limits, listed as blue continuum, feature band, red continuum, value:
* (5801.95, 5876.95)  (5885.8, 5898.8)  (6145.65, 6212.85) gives 2.5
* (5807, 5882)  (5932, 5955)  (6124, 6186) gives 0.0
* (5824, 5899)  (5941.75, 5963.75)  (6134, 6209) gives -1.0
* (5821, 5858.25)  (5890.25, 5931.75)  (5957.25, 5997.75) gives 3.0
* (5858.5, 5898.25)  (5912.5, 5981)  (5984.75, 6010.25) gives -1.8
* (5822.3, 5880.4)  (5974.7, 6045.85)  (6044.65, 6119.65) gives 0.5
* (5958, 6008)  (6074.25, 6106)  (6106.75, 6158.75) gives -0.3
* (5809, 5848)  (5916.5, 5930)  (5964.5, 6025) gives 0.4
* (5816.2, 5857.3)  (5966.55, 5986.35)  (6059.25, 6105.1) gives 0.4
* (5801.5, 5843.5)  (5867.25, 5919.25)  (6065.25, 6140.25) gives 5.2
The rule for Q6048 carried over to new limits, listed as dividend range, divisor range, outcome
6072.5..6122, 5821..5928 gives 1.13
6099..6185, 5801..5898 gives 1.10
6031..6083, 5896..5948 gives 1.12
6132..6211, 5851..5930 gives 1.13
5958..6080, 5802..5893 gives 1.09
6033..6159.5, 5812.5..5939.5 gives 1.13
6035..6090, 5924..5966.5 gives 1.09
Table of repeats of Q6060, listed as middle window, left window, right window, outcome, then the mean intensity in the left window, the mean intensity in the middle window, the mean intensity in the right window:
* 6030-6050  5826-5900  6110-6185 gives -0.08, 13.5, 14.8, 13.8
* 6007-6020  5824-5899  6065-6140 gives 0.04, 13.6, 13.4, 14.3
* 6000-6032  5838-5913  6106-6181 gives -0.03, 13.3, 13.9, 13.8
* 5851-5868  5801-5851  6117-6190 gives 0.09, 14.6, 13.4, 13.7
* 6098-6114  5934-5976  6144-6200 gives -0.03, 14.1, 14.1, 13.5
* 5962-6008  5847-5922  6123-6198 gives -0.06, 13.3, 14.2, 13.7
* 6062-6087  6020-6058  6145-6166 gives -0.02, 14.6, 14.6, 13.7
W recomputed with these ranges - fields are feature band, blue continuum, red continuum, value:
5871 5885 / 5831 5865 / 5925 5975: 0.5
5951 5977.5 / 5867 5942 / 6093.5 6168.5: -1.5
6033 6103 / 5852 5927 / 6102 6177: -4.4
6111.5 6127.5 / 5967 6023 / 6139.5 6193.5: -0.6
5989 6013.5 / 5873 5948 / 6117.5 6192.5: -0.9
